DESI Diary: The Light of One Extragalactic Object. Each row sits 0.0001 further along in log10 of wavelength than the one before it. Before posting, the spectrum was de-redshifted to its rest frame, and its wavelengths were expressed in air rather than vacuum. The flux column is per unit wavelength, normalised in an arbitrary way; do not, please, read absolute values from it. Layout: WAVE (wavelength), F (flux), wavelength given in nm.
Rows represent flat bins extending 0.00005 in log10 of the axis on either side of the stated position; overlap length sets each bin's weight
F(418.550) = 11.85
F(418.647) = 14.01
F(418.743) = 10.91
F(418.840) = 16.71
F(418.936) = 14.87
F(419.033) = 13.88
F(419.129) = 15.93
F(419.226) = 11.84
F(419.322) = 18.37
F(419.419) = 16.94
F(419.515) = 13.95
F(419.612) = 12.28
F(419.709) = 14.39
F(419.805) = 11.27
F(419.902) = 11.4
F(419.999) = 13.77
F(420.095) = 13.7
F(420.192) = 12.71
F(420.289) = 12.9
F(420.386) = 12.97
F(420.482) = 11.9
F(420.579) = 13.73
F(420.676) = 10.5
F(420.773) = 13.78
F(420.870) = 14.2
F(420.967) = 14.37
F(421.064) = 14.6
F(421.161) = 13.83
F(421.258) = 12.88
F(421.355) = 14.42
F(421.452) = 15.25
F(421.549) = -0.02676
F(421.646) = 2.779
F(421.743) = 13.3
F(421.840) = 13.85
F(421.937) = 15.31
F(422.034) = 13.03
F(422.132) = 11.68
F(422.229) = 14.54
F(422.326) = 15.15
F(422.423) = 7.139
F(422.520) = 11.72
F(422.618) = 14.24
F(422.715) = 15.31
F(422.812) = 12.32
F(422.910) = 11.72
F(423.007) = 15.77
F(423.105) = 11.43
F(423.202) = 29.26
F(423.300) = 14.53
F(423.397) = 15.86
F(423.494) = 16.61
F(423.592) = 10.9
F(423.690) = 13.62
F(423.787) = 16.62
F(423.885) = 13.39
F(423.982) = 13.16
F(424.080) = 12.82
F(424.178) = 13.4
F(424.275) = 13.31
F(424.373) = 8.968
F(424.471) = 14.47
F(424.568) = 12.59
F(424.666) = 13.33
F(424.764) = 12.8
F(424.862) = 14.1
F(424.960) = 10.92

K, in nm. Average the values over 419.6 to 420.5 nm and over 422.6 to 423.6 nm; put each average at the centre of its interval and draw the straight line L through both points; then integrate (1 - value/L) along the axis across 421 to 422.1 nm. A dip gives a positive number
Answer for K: 0.18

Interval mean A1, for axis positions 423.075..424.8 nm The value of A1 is 14.3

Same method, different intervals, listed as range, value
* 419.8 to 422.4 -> 12.5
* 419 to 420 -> 14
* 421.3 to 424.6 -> 13.2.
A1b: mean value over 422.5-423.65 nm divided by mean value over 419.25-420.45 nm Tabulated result 1.1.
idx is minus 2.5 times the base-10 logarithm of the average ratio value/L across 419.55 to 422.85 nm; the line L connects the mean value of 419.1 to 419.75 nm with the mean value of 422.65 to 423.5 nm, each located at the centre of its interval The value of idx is 0.22 mag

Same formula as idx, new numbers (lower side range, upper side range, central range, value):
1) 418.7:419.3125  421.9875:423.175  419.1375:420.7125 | 0.05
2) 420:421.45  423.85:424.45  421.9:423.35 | -0.10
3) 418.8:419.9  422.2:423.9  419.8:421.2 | 0.11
